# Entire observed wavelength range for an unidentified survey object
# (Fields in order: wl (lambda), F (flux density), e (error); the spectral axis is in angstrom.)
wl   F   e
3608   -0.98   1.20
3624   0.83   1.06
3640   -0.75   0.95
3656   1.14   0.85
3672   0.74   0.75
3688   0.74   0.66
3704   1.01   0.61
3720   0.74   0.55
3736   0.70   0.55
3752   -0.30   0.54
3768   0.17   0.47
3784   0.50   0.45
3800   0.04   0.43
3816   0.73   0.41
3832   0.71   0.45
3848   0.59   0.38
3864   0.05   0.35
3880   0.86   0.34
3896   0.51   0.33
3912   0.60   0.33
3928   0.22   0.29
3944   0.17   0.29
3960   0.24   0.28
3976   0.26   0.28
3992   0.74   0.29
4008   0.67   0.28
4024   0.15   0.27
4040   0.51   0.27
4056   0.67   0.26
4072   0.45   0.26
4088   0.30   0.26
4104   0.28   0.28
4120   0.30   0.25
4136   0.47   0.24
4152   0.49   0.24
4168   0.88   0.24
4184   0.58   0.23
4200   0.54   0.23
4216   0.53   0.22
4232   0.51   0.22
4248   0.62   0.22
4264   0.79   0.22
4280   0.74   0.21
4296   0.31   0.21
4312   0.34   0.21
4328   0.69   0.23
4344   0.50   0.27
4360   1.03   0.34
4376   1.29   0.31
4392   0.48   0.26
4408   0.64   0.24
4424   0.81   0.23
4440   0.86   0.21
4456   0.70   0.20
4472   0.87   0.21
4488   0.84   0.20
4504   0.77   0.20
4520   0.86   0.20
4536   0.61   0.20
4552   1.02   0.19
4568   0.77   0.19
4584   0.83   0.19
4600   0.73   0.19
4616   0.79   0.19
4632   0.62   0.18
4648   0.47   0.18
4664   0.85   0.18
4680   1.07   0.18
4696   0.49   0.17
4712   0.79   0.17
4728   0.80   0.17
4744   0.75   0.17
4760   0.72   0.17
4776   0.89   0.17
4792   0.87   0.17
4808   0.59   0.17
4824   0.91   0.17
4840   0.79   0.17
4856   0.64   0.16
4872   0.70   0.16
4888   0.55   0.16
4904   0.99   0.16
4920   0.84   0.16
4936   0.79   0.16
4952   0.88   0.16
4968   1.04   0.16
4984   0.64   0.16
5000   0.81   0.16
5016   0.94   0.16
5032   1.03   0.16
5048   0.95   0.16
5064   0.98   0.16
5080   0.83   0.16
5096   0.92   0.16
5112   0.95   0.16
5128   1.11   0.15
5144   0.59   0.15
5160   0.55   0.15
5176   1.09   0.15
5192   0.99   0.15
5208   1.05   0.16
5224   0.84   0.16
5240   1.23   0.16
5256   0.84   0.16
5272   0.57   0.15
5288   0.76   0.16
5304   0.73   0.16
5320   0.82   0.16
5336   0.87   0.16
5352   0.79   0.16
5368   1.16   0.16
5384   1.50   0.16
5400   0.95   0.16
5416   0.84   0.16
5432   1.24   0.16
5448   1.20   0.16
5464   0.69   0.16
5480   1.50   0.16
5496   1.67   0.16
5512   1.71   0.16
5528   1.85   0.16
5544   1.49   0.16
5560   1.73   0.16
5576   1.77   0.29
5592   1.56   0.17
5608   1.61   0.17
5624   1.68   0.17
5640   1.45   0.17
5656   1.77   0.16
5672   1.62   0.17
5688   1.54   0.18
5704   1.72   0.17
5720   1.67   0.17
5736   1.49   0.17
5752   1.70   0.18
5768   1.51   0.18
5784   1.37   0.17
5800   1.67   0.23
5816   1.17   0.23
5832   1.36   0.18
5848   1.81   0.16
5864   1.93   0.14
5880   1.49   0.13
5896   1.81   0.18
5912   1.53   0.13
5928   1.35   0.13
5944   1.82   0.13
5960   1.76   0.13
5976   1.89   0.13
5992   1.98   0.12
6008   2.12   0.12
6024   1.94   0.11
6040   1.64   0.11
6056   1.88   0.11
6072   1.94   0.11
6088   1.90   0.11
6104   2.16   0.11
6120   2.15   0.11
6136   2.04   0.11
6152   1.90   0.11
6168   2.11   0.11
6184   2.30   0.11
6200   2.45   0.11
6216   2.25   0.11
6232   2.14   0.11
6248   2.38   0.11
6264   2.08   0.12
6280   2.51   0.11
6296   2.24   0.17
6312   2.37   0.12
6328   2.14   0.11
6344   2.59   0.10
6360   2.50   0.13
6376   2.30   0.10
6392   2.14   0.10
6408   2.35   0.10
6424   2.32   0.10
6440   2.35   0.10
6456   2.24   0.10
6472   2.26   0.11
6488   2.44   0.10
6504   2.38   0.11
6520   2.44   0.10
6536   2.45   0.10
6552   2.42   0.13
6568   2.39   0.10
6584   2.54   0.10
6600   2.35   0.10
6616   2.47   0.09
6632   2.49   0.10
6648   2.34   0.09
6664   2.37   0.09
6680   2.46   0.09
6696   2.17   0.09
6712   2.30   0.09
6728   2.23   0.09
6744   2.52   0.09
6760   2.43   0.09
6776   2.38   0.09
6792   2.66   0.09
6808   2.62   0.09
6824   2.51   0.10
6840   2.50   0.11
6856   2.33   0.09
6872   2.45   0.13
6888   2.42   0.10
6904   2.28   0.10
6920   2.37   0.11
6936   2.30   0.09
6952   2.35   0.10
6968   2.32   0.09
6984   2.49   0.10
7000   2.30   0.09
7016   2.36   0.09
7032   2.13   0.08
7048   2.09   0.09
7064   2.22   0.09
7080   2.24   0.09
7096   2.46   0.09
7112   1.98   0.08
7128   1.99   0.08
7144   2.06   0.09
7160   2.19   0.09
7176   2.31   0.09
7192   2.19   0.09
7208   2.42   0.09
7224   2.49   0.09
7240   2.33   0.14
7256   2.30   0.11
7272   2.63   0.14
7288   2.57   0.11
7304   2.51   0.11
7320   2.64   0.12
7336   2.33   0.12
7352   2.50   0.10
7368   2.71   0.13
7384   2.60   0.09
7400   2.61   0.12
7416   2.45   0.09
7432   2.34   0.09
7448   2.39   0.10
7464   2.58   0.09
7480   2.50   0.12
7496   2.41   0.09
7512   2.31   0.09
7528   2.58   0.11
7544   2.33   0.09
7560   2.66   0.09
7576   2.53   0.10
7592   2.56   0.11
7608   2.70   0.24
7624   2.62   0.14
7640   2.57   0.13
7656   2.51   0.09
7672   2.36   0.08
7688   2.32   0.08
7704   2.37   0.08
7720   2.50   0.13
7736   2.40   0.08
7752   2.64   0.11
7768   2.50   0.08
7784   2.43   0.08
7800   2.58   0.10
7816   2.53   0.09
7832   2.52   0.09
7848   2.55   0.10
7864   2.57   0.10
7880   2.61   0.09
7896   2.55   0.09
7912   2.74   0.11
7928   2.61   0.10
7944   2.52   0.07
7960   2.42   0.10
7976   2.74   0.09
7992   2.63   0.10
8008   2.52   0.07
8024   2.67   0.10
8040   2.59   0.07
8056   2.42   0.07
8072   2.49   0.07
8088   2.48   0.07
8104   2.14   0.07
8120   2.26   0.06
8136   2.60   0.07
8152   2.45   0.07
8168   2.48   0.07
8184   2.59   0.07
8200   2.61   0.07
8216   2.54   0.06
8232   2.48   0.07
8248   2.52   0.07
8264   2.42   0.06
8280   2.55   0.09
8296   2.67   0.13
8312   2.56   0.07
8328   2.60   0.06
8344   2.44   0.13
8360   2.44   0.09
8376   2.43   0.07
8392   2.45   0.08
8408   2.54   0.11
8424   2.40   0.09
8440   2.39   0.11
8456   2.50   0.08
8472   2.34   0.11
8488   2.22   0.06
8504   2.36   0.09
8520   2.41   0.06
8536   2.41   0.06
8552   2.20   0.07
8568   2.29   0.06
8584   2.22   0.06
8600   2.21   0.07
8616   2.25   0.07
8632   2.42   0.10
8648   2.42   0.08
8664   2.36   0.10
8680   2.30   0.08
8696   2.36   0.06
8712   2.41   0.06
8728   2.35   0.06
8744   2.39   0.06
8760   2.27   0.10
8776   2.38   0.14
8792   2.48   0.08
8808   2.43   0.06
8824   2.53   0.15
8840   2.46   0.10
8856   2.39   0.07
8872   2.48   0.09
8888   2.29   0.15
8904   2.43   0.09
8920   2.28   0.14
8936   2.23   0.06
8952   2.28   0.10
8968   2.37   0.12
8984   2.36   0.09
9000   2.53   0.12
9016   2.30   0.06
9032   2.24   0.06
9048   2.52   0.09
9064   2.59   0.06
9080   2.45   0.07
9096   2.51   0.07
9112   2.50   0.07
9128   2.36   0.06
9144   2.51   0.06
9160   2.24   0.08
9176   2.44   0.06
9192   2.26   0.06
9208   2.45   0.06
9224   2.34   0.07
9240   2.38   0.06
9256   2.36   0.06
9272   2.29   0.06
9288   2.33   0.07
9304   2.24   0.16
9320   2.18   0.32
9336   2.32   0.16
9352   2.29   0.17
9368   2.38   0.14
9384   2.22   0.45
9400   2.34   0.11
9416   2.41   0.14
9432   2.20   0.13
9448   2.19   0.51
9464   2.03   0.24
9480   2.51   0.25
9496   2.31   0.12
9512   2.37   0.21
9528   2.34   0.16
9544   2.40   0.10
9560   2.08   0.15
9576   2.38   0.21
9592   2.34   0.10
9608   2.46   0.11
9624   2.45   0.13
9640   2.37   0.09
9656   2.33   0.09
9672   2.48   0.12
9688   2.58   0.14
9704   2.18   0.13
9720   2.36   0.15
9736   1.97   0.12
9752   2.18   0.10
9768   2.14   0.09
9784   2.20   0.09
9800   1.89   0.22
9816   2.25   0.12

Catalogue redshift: 0.38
